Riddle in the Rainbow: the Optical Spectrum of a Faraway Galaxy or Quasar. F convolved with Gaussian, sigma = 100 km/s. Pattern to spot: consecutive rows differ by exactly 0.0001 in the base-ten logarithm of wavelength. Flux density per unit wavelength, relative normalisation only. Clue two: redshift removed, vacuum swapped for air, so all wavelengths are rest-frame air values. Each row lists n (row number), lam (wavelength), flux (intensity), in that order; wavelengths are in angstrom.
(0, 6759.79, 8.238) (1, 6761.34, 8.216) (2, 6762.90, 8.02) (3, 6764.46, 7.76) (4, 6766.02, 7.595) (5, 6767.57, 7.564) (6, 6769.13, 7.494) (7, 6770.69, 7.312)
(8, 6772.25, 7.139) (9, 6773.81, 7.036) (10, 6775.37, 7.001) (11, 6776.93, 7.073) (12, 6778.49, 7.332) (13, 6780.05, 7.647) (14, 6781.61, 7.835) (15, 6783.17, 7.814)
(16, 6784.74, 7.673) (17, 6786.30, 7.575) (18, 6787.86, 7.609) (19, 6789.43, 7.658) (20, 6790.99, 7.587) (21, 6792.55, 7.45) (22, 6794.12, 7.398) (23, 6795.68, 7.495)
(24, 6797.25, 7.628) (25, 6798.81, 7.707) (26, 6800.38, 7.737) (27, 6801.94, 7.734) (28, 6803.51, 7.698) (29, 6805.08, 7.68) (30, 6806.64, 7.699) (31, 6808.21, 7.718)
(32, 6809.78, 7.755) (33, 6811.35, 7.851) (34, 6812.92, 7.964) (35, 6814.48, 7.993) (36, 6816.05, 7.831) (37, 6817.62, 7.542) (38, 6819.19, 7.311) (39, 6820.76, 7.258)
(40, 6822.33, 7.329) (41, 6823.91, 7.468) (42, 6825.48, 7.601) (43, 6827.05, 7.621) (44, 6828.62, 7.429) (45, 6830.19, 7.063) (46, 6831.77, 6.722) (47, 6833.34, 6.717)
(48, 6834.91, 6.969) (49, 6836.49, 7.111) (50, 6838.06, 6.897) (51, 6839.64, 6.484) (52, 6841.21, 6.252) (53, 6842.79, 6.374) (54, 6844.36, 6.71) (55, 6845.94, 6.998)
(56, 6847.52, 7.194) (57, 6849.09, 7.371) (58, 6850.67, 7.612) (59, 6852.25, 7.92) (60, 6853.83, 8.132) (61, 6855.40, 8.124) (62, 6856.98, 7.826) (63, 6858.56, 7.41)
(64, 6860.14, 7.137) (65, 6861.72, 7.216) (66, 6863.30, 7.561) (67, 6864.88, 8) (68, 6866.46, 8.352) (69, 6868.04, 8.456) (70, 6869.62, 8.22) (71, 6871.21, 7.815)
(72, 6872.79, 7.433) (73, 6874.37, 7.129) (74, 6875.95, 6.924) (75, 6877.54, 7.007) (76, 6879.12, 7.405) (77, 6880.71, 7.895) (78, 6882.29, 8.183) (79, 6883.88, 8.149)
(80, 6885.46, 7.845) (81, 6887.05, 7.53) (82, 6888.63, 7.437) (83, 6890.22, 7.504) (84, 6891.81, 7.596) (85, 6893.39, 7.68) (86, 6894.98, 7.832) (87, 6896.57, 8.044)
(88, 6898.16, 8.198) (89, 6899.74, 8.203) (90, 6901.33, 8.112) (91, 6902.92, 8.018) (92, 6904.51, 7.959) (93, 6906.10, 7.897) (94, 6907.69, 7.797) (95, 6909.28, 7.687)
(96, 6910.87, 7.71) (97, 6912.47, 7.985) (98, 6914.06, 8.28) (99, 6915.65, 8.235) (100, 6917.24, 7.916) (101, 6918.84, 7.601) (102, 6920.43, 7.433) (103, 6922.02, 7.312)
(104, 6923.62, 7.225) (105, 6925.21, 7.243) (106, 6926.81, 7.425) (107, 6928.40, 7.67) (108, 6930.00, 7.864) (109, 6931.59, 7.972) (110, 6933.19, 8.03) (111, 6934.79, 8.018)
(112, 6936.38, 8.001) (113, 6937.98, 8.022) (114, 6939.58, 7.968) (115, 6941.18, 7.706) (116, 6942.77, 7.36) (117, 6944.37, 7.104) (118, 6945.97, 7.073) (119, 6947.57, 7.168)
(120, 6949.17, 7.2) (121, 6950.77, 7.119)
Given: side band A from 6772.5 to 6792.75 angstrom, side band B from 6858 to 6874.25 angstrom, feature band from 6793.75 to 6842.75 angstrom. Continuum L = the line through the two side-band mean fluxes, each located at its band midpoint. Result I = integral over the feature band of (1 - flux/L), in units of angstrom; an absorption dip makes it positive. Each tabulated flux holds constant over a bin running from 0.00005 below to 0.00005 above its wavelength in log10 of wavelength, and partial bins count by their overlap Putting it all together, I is 1.3 angstrom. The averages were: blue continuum 7.48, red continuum 7.74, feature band 7.39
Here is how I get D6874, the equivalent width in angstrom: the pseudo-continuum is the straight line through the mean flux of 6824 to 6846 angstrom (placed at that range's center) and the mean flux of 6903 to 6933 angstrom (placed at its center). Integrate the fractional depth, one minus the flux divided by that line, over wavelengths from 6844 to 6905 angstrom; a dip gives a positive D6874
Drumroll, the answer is -3.2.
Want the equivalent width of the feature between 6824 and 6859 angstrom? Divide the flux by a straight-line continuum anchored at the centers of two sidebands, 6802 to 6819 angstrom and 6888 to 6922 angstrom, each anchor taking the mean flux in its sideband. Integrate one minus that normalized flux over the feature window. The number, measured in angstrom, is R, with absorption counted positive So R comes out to 2.6 angstrom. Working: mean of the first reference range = 7.76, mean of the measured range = 7.21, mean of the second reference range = 7.85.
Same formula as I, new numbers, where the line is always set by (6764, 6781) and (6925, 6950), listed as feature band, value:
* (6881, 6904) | -1.0 angstrom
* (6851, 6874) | -0.9 angstrom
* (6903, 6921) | -0.7 angstrom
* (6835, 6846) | 1.1 angstrom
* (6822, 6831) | 0.0 angstrom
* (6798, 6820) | -0.9 angstrom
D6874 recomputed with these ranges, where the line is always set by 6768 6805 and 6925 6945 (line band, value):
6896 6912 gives -0.56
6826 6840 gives 1.02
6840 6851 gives 1.04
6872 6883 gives 0.33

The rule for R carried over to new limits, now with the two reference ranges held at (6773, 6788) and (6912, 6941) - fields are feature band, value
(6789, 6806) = -0.28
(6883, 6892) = 0.01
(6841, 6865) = 0.77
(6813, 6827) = -0.04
